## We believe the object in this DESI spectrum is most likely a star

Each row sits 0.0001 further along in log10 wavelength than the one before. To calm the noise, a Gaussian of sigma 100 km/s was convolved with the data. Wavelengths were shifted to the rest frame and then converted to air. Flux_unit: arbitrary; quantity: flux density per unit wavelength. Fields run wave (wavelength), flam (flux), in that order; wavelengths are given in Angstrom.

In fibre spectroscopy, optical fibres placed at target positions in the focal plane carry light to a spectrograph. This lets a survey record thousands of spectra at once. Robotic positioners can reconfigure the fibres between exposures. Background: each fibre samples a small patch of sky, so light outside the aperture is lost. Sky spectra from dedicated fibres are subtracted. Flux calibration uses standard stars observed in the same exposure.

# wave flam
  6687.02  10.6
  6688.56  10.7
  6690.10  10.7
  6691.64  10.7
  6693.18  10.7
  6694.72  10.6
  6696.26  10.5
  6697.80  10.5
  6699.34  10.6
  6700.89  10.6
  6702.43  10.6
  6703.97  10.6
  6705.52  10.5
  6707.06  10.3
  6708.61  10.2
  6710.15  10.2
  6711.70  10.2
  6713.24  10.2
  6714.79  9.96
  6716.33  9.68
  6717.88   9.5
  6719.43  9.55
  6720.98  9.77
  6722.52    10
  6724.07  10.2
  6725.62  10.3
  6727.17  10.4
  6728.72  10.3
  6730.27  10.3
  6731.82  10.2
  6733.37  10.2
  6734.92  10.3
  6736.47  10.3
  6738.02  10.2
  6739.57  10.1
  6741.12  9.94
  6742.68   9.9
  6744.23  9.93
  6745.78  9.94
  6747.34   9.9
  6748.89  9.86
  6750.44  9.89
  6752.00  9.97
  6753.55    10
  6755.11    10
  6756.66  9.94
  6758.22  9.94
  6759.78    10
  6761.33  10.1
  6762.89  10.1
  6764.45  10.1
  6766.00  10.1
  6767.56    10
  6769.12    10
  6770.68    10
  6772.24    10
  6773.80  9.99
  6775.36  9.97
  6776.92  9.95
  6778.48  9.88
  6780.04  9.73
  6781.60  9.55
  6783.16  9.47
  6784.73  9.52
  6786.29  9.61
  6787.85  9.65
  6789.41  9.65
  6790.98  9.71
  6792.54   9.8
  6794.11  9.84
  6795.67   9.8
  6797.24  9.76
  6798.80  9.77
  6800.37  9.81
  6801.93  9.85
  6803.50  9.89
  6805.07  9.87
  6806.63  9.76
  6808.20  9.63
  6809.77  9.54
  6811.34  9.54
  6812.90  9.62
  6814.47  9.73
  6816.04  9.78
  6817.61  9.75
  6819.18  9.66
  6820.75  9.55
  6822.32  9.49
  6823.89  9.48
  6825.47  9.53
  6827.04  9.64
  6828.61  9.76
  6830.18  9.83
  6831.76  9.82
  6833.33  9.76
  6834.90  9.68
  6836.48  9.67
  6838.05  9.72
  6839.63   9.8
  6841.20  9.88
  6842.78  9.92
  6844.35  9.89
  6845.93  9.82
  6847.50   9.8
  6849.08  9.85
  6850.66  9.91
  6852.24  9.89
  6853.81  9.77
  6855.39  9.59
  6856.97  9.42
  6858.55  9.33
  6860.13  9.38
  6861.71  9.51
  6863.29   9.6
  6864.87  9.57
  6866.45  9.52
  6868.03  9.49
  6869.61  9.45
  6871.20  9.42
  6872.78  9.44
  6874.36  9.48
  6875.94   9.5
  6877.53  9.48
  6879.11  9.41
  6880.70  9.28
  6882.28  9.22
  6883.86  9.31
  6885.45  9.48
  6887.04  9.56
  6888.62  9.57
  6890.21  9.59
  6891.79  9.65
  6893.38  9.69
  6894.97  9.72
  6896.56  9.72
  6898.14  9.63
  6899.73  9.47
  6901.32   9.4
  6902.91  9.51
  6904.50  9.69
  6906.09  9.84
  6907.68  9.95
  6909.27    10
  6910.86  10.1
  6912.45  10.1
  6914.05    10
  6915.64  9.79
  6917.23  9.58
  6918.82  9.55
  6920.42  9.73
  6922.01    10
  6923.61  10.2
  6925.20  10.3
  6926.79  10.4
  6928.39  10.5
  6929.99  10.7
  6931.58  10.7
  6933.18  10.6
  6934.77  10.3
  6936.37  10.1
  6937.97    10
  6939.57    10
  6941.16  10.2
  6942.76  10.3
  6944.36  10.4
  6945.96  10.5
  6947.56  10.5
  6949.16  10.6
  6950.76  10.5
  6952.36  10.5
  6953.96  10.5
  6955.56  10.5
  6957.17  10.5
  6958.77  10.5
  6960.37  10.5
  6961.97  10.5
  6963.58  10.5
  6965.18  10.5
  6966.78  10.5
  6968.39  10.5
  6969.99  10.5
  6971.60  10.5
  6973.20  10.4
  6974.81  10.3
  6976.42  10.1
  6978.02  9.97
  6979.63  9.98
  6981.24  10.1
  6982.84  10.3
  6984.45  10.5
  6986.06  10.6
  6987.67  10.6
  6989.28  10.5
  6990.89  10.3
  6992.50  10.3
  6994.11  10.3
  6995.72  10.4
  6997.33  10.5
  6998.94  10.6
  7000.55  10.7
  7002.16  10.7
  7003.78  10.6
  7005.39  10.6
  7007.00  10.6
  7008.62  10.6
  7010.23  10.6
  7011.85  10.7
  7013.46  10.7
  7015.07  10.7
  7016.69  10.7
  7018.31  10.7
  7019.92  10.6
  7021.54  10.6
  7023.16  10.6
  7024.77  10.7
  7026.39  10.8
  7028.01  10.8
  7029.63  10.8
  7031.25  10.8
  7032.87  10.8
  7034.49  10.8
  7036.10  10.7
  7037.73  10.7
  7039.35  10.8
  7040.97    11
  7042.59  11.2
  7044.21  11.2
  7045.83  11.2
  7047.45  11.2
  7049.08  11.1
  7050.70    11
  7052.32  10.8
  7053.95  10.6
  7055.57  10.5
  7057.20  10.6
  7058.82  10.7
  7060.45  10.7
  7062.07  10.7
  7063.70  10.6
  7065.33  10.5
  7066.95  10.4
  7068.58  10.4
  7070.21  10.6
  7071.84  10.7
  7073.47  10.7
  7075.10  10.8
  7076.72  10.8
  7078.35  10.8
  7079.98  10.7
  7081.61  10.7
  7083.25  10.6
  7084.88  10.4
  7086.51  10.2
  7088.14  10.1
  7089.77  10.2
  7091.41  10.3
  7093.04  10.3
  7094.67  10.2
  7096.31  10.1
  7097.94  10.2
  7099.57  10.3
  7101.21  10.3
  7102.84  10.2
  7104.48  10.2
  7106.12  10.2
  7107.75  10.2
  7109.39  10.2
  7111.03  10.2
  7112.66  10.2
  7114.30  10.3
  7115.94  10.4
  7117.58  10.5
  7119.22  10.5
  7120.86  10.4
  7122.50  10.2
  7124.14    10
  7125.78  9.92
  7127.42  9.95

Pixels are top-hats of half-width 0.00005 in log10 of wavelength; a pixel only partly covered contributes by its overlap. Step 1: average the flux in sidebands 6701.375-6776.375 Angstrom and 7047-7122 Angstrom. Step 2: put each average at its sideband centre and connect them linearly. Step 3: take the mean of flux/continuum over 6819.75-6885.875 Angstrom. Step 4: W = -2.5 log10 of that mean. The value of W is 0.07 mag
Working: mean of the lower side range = 10.1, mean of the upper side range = 10.5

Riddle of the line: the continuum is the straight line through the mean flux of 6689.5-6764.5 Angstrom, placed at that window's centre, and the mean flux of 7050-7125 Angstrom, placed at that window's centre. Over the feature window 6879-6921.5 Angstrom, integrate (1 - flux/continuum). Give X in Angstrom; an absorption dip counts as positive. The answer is 2.7 Angstrom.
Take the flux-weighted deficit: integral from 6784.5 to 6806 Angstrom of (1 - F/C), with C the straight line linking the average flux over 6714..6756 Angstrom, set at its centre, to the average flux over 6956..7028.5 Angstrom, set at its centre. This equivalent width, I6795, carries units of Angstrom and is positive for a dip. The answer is 0.8 Angstrom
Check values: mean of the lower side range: 10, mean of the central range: 9.76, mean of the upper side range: 10.5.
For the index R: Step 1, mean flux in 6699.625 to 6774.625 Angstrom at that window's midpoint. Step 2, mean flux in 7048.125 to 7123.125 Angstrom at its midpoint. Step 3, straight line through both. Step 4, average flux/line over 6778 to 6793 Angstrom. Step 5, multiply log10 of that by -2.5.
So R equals 0.05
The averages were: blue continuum 10.1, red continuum 10.5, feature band 9.65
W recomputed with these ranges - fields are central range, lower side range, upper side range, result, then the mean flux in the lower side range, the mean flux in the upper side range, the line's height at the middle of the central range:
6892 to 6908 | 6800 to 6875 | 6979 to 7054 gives 0.04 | 9.67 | 10.7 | 10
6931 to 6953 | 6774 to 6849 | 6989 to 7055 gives 0.00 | 9.73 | 10.7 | 10.3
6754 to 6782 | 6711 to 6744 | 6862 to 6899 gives -0.01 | 10.1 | 9.51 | 9.92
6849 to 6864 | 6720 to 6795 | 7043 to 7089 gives 0.06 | 9.97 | 10.7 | 10.2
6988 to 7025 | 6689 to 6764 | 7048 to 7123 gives -0.02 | 10.2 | 10.5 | 10.4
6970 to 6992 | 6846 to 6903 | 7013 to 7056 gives 0.01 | 9.55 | 10.8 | 10.4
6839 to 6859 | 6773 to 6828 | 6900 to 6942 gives 0.01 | 9.71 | 10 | 9.84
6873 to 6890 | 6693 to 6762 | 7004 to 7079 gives 0.11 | 10.1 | 10.7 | 10.4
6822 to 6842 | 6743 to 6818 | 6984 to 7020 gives 0.03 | 9.84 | 10.6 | 10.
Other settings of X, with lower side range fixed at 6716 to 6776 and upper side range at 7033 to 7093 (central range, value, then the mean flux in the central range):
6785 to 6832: 2.10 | 9.7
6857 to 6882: 2.02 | 9.45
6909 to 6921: 0.61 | 9.85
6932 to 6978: 0.28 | 10.4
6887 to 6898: 0.73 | 9.66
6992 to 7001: 0.07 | 10.5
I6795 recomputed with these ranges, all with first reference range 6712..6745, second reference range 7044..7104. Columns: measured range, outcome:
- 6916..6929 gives 0.41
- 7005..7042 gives -0.78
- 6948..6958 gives -0.12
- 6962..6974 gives -0.08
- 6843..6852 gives 0.33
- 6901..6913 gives 0.57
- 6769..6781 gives 0.24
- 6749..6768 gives 0.19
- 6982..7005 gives -0.09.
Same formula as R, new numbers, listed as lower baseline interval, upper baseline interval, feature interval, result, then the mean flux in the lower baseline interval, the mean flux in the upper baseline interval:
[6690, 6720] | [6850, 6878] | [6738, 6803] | 0.01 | 10.3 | 9.54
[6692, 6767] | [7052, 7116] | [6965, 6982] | 0.01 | 10.2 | 10.4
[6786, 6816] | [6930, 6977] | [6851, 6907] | 0.06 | 9.73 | 10.4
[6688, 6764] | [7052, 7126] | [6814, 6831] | 0.07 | 10.2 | 10.4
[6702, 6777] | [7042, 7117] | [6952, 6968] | -0.01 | 10.1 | 10.5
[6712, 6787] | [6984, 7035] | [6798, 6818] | 0.04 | 9.98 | 10.6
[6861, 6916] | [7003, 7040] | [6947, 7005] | -0.01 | 9.6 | 10.7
